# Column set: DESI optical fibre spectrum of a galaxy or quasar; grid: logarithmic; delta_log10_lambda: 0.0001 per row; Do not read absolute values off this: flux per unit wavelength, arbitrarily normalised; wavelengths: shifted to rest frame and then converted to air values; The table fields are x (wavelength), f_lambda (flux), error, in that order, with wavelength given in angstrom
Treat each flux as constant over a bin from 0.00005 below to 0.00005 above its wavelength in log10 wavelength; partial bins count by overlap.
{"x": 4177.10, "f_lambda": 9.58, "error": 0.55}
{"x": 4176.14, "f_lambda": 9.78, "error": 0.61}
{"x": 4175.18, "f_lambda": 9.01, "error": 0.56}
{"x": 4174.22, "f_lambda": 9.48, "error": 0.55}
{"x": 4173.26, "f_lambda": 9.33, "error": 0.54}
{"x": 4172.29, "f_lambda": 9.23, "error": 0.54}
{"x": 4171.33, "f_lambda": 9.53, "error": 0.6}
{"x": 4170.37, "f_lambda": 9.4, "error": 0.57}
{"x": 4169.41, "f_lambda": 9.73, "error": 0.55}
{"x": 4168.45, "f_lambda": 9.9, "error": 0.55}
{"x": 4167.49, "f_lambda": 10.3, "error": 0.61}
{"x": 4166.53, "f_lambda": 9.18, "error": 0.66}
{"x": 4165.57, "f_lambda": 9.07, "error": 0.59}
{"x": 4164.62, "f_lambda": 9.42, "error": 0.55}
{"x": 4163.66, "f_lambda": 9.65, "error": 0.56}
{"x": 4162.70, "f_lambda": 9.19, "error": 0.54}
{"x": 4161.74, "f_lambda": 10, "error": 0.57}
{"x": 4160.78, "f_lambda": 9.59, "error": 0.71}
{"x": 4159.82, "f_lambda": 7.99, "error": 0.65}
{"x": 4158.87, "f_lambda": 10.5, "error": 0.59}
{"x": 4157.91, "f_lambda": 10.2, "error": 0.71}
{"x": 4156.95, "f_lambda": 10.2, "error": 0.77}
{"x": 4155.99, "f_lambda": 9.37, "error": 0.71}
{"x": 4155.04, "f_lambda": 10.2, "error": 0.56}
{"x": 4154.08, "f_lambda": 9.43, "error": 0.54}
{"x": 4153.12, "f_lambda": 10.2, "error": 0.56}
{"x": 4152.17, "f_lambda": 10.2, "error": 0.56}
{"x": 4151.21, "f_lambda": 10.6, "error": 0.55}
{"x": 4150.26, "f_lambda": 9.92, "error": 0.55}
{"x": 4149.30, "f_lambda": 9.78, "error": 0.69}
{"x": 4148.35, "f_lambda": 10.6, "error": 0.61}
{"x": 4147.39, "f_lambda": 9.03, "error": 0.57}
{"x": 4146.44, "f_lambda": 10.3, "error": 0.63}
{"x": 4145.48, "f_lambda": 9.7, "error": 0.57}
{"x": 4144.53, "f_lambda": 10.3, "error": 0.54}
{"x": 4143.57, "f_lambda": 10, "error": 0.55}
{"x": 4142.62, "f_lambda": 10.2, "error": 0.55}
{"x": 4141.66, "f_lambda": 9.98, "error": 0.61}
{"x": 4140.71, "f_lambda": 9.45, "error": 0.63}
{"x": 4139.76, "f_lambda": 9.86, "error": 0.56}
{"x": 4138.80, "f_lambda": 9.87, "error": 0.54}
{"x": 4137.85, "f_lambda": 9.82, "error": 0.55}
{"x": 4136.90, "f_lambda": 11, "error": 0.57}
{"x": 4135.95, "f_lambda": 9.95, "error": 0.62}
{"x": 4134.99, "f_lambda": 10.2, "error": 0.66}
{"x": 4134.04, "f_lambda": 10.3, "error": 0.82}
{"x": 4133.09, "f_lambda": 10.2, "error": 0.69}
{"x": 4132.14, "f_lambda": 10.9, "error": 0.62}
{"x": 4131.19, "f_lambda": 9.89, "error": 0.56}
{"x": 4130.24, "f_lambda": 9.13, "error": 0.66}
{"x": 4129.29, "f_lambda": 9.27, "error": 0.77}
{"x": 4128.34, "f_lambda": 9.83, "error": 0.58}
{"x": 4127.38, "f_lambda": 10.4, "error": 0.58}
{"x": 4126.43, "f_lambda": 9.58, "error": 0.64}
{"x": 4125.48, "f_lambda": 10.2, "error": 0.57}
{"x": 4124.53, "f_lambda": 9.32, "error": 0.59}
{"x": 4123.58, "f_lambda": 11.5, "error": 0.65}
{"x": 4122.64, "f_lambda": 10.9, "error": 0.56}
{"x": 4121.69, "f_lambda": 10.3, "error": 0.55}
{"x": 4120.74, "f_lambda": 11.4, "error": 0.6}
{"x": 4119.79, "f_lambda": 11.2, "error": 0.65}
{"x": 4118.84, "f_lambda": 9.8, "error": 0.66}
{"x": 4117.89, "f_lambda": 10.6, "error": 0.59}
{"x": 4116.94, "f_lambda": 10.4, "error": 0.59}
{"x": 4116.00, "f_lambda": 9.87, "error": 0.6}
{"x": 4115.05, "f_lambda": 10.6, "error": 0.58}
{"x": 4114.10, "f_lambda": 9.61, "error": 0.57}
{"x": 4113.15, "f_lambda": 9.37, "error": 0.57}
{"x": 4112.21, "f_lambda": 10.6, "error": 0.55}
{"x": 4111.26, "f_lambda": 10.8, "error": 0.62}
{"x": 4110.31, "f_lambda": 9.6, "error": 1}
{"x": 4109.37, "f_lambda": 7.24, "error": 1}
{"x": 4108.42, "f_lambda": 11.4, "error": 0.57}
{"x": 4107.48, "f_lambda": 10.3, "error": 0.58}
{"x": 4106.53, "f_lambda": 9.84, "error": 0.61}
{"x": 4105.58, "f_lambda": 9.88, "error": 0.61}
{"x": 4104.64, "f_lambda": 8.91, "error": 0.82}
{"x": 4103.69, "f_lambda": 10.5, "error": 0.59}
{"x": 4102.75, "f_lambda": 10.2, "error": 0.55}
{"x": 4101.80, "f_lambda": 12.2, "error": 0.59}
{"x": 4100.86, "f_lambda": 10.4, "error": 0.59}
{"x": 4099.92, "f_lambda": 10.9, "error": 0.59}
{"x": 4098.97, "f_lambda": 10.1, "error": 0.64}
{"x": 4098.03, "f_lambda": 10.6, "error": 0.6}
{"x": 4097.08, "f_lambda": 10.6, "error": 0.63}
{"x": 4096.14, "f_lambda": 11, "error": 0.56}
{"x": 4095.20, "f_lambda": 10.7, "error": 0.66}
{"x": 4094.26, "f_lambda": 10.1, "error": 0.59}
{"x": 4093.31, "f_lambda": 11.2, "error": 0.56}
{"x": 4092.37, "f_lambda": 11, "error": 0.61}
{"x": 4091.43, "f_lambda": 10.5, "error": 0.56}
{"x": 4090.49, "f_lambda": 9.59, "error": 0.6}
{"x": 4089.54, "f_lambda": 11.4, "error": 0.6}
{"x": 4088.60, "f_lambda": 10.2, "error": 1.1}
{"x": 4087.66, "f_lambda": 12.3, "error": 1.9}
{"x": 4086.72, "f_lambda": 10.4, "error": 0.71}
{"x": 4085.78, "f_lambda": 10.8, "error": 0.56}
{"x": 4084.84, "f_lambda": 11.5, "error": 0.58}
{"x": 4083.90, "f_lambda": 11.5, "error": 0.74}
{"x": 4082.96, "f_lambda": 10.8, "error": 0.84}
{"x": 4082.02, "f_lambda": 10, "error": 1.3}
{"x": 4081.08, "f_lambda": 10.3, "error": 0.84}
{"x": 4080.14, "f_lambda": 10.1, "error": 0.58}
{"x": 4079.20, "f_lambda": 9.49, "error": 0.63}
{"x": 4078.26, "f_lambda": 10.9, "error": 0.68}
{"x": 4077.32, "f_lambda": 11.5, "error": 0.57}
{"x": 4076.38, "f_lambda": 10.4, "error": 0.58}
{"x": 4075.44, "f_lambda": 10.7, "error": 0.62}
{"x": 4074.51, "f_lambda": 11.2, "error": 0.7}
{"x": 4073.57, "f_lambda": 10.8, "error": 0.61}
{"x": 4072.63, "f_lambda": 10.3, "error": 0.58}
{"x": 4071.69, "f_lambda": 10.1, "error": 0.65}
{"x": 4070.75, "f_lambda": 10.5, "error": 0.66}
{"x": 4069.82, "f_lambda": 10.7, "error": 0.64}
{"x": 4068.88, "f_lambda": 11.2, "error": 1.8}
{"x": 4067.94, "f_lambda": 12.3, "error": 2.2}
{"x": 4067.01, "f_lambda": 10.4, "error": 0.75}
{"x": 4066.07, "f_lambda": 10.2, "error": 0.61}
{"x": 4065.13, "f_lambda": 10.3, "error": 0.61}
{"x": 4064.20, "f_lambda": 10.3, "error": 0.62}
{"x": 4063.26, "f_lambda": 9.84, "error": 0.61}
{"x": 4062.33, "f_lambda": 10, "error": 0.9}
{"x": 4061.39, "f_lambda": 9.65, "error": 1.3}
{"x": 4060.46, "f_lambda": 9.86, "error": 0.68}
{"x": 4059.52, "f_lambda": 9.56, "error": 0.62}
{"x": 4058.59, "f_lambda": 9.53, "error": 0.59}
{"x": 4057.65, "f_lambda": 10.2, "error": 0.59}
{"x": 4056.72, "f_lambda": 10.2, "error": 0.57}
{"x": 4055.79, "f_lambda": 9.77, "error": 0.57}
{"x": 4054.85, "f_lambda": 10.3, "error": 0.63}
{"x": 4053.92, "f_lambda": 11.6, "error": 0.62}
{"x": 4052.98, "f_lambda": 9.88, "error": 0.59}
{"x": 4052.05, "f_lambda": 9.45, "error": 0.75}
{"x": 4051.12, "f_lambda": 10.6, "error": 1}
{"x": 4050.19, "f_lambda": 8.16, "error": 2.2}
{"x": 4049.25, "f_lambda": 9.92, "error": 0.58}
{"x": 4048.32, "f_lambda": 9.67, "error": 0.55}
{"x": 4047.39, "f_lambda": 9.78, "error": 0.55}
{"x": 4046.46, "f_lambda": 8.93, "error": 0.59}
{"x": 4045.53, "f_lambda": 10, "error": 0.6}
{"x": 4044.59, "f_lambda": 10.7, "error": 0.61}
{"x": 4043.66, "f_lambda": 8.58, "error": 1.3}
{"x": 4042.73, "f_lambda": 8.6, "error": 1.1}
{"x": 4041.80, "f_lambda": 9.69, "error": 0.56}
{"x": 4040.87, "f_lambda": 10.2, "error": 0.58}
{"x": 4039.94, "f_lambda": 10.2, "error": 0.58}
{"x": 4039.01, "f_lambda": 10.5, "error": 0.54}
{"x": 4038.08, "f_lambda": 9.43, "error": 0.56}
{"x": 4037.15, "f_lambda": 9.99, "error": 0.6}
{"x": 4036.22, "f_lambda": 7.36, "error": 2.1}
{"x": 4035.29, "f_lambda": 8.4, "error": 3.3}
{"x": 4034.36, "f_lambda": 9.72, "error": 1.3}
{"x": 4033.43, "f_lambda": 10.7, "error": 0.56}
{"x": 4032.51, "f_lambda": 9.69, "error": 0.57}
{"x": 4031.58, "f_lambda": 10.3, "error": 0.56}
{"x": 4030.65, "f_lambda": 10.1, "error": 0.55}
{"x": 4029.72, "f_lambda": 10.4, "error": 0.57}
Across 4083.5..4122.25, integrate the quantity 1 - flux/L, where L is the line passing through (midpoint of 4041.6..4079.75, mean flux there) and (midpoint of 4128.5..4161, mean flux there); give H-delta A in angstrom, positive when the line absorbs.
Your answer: -1.6 angstrom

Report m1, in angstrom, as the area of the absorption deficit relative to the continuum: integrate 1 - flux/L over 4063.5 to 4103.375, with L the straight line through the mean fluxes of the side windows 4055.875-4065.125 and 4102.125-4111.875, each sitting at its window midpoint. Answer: -3.2 angstrom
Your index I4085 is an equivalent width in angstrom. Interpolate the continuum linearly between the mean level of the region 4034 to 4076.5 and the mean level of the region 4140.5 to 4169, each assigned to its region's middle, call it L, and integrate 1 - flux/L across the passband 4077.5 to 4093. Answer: -1.2 angstrom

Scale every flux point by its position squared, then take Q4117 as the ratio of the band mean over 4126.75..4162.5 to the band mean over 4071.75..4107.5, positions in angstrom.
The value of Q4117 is 0.96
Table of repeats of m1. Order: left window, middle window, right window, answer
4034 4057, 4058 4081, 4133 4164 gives -1.6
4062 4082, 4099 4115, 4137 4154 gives 0.3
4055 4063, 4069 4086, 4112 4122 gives -1.1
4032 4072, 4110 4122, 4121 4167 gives -0.5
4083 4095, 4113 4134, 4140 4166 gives 0.2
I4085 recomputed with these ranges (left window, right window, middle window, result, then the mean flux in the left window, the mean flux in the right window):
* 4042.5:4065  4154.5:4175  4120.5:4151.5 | -1.5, 9.82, 9.58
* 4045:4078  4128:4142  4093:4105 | -0.6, 10.2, 9.98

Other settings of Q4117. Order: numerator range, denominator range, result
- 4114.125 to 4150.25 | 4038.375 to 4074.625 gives 1.04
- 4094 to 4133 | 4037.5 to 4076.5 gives 1.04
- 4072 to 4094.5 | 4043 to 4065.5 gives 1.10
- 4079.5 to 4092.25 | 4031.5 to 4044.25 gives 1.15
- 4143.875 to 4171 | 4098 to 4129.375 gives 0.98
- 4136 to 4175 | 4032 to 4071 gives 1.04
